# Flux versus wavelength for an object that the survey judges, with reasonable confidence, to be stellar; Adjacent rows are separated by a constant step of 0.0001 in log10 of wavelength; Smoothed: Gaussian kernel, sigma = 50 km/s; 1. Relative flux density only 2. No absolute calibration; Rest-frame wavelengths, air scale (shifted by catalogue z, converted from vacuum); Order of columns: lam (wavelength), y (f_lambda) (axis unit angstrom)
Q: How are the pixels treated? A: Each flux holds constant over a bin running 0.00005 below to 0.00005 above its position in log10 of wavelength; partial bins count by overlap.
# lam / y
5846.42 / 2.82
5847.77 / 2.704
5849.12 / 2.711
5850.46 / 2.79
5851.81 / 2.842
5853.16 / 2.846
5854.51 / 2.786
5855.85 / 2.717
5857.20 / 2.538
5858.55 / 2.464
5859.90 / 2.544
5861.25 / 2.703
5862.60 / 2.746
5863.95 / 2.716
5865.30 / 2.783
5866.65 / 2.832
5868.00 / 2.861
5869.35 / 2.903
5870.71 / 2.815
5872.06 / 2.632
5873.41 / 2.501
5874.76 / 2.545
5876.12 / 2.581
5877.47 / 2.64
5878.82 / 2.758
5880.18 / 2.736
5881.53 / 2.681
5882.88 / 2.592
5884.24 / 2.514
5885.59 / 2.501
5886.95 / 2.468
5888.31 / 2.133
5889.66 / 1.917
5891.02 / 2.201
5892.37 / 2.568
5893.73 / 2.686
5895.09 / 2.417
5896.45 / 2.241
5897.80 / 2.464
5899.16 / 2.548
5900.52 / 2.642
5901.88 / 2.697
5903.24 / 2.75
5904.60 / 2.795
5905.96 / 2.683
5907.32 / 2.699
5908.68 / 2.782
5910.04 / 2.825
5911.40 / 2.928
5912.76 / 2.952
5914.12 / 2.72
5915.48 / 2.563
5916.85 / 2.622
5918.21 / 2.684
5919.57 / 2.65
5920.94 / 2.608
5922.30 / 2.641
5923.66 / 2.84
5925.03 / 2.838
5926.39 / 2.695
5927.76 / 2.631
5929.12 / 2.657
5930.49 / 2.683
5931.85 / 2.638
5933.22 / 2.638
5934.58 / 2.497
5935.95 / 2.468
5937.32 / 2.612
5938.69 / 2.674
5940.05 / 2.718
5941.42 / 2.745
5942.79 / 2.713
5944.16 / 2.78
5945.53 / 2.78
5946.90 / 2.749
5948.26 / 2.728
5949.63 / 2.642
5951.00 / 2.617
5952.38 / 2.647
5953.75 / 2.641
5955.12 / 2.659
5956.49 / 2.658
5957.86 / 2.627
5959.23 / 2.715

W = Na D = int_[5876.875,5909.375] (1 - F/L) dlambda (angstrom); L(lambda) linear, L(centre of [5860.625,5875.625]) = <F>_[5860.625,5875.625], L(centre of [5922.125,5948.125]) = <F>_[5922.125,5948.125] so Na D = 2.0 angstrom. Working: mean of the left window 2.73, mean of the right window 2.69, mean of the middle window 2.55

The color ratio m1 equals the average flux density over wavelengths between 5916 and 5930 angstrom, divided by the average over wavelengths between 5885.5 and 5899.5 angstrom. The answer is 1.13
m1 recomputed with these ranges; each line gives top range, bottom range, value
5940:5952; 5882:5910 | 1.08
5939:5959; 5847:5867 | 0.99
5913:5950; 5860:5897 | 1.04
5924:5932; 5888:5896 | 1.16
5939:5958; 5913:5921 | 1.01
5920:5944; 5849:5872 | 0.97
